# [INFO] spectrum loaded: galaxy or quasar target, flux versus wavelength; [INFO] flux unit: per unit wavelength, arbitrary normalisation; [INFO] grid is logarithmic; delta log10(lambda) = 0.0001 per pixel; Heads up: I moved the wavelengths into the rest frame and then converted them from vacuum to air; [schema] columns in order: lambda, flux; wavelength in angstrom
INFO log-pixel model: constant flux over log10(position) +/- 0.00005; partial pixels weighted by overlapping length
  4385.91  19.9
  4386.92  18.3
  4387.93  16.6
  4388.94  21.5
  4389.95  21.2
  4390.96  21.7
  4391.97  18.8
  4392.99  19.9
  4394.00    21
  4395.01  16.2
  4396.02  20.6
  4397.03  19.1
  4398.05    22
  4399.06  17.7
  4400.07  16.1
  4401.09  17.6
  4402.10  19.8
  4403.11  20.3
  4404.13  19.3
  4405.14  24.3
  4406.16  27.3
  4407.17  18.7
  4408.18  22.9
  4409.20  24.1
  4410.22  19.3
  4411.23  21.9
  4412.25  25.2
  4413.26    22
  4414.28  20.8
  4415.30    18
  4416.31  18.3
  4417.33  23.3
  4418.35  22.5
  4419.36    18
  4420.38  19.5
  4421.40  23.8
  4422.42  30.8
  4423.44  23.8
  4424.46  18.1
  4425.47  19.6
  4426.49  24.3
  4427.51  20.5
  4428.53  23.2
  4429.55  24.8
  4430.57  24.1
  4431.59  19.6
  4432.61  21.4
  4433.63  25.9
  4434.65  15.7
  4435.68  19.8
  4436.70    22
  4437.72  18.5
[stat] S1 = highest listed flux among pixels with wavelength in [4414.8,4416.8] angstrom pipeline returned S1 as 18.3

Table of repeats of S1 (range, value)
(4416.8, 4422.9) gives 30.8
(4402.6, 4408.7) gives 27.3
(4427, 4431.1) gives 24.8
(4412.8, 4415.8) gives 22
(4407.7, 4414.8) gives 25.2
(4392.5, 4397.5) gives 21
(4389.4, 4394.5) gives 21.7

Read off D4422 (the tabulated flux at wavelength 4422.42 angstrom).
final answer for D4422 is 30.8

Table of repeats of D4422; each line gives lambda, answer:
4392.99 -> 19.9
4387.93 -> 16.6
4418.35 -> 22.5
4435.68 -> 19.8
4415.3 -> 18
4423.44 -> 23.8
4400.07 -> 16.1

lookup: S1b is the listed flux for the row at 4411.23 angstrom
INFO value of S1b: 21.9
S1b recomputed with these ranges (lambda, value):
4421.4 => 23.8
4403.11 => 20.3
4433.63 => 25.9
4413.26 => 22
